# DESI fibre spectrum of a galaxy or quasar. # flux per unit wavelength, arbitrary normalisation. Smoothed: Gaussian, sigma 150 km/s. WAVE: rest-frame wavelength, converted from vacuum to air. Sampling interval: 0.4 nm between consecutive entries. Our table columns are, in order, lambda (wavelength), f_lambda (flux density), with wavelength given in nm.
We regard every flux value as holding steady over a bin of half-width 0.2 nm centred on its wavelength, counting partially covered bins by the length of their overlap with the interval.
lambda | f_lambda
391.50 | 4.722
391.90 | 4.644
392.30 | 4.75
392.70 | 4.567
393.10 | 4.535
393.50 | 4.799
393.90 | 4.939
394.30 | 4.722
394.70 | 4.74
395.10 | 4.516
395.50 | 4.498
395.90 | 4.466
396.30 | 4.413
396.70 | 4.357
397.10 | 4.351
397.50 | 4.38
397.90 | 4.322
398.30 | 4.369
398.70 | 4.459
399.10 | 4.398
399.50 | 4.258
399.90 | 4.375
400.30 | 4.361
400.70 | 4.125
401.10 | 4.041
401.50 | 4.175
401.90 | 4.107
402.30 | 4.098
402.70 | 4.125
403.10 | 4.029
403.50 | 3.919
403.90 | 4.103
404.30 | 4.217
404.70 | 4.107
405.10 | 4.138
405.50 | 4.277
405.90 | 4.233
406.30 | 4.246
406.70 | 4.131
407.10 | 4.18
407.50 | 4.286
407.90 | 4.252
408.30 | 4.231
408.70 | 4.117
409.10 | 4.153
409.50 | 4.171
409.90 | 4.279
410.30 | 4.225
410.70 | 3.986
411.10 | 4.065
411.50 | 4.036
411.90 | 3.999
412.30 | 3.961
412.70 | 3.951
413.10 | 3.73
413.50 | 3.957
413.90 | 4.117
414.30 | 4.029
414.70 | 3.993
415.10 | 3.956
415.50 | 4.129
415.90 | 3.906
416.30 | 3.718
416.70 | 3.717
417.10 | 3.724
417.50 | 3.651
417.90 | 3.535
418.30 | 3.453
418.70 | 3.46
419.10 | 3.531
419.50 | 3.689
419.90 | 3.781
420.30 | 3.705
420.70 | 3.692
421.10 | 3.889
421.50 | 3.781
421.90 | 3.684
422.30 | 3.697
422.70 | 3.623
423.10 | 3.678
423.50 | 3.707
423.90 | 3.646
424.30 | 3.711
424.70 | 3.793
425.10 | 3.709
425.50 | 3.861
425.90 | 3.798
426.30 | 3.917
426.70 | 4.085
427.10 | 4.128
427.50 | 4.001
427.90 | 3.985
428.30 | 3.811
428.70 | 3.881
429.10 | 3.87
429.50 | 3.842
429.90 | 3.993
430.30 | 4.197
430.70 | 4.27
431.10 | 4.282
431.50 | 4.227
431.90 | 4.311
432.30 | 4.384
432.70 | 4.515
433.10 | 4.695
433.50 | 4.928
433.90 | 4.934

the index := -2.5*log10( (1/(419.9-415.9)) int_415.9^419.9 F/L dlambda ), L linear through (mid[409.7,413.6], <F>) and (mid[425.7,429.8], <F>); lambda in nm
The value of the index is 0.10 mag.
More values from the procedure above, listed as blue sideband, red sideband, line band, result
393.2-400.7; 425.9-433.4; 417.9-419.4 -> 0.21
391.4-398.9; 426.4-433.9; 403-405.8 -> 0.09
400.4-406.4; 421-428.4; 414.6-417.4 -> 0.02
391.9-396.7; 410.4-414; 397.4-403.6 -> 0.04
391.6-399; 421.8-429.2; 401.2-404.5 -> 0.07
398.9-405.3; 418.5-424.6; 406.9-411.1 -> -0.05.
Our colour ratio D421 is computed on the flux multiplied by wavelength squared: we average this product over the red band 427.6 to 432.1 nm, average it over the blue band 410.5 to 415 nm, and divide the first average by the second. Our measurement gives 1.1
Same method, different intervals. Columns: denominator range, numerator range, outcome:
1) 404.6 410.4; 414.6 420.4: 0.93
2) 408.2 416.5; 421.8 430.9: 1.03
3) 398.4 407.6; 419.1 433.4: 1.05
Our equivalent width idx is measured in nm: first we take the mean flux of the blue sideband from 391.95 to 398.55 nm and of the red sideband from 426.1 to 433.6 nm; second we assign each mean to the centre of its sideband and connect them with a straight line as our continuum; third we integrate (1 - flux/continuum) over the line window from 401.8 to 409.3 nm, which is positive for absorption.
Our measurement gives 0.47 nm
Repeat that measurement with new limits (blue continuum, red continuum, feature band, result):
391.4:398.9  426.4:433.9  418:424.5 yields 0.946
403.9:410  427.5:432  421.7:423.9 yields 0.226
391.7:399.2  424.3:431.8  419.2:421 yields 0.174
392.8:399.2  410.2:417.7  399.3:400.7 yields 0.028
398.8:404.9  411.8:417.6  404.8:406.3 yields -0.044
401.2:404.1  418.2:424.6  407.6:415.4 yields -0.358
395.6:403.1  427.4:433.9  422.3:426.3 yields 0.476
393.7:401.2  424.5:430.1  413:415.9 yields 0.099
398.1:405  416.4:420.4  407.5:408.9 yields -0.086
